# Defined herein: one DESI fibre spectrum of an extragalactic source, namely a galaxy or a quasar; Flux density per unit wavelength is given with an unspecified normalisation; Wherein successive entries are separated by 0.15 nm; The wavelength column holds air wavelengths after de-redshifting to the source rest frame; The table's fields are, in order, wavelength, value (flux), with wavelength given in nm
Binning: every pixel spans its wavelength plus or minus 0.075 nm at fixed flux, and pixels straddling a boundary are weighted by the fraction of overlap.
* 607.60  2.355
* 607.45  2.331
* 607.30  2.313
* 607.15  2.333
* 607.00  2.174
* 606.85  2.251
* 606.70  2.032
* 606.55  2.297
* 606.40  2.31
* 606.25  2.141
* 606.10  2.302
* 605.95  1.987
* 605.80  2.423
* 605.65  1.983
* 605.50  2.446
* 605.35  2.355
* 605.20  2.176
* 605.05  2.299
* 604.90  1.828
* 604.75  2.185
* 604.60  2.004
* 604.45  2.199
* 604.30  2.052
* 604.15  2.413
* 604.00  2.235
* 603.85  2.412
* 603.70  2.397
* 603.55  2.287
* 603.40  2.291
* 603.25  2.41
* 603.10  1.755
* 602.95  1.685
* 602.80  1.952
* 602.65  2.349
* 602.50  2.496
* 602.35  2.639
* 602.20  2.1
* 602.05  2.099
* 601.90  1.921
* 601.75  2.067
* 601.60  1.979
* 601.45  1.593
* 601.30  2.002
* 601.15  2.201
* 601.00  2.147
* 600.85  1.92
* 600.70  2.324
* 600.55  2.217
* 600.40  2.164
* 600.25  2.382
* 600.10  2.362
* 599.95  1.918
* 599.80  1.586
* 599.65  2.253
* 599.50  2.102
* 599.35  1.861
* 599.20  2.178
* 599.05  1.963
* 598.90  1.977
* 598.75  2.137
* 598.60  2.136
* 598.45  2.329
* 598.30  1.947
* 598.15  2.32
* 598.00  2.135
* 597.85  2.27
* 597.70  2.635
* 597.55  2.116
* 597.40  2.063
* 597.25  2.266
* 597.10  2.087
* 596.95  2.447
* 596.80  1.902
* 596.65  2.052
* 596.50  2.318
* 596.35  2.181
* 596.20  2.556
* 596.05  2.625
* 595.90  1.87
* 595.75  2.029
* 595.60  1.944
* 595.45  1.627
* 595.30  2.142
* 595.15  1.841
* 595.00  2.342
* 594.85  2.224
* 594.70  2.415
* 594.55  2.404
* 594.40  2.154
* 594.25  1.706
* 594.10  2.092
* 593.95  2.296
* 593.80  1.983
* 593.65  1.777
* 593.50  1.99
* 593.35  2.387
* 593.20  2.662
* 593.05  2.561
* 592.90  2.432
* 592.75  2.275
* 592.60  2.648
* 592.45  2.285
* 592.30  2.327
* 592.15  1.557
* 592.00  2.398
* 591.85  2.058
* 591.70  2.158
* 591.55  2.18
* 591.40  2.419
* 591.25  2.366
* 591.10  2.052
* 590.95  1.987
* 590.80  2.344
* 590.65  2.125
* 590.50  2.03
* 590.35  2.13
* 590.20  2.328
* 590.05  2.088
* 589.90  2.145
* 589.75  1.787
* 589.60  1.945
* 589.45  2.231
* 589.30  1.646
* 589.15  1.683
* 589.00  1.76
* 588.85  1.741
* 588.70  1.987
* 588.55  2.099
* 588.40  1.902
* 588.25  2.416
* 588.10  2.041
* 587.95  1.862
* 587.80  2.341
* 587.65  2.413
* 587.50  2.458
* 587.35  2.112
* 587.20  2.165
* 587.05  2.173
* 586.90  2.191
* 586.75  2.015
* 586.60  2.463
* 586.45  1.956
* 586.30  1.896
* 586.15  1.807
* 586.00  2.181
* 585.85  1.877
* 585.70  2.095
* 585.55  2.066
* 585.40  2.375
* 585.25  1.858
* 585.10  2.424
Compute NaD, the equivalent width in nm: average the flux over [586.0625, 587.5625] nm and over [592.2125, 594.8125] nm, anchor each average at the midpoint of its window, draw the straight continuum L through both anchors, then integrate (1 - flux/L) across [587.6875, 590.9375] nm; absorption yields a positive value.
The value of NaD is 0.21 nm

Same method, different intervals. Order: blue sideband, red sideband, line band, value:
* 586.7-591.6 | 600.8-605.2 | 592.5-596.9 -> -0.16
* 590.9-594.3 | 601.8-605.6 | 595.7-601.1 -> 0.10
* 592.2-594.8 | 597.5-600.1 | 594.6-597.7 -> 0.02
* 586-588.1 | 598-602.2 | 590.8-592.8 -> -0.09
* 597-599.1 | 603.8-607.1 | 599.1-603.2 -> 0.19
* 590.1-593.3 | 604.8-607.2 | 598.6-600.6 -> 0.13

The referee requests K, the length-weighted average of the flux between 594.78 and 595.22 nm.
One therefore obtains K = 2.14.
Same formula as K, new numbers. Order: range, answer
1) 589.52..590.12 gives 1.99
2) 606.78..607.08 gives 2.21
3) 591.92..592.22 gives 1.99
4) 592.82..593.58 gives 2.4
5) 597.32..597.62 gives 2.09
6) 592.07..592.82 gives 2.22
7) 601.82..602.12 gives 2.01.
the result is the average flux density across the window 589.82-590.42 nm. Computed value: 2.17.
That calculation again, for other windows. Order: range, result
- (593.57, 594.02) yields 2.02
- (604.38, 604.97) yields 2.05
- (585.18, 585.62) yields 2.1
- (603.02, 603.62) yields 2.18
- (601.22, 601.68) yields 1.86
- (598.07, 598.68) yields 2.18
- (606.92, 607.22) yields 2.25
